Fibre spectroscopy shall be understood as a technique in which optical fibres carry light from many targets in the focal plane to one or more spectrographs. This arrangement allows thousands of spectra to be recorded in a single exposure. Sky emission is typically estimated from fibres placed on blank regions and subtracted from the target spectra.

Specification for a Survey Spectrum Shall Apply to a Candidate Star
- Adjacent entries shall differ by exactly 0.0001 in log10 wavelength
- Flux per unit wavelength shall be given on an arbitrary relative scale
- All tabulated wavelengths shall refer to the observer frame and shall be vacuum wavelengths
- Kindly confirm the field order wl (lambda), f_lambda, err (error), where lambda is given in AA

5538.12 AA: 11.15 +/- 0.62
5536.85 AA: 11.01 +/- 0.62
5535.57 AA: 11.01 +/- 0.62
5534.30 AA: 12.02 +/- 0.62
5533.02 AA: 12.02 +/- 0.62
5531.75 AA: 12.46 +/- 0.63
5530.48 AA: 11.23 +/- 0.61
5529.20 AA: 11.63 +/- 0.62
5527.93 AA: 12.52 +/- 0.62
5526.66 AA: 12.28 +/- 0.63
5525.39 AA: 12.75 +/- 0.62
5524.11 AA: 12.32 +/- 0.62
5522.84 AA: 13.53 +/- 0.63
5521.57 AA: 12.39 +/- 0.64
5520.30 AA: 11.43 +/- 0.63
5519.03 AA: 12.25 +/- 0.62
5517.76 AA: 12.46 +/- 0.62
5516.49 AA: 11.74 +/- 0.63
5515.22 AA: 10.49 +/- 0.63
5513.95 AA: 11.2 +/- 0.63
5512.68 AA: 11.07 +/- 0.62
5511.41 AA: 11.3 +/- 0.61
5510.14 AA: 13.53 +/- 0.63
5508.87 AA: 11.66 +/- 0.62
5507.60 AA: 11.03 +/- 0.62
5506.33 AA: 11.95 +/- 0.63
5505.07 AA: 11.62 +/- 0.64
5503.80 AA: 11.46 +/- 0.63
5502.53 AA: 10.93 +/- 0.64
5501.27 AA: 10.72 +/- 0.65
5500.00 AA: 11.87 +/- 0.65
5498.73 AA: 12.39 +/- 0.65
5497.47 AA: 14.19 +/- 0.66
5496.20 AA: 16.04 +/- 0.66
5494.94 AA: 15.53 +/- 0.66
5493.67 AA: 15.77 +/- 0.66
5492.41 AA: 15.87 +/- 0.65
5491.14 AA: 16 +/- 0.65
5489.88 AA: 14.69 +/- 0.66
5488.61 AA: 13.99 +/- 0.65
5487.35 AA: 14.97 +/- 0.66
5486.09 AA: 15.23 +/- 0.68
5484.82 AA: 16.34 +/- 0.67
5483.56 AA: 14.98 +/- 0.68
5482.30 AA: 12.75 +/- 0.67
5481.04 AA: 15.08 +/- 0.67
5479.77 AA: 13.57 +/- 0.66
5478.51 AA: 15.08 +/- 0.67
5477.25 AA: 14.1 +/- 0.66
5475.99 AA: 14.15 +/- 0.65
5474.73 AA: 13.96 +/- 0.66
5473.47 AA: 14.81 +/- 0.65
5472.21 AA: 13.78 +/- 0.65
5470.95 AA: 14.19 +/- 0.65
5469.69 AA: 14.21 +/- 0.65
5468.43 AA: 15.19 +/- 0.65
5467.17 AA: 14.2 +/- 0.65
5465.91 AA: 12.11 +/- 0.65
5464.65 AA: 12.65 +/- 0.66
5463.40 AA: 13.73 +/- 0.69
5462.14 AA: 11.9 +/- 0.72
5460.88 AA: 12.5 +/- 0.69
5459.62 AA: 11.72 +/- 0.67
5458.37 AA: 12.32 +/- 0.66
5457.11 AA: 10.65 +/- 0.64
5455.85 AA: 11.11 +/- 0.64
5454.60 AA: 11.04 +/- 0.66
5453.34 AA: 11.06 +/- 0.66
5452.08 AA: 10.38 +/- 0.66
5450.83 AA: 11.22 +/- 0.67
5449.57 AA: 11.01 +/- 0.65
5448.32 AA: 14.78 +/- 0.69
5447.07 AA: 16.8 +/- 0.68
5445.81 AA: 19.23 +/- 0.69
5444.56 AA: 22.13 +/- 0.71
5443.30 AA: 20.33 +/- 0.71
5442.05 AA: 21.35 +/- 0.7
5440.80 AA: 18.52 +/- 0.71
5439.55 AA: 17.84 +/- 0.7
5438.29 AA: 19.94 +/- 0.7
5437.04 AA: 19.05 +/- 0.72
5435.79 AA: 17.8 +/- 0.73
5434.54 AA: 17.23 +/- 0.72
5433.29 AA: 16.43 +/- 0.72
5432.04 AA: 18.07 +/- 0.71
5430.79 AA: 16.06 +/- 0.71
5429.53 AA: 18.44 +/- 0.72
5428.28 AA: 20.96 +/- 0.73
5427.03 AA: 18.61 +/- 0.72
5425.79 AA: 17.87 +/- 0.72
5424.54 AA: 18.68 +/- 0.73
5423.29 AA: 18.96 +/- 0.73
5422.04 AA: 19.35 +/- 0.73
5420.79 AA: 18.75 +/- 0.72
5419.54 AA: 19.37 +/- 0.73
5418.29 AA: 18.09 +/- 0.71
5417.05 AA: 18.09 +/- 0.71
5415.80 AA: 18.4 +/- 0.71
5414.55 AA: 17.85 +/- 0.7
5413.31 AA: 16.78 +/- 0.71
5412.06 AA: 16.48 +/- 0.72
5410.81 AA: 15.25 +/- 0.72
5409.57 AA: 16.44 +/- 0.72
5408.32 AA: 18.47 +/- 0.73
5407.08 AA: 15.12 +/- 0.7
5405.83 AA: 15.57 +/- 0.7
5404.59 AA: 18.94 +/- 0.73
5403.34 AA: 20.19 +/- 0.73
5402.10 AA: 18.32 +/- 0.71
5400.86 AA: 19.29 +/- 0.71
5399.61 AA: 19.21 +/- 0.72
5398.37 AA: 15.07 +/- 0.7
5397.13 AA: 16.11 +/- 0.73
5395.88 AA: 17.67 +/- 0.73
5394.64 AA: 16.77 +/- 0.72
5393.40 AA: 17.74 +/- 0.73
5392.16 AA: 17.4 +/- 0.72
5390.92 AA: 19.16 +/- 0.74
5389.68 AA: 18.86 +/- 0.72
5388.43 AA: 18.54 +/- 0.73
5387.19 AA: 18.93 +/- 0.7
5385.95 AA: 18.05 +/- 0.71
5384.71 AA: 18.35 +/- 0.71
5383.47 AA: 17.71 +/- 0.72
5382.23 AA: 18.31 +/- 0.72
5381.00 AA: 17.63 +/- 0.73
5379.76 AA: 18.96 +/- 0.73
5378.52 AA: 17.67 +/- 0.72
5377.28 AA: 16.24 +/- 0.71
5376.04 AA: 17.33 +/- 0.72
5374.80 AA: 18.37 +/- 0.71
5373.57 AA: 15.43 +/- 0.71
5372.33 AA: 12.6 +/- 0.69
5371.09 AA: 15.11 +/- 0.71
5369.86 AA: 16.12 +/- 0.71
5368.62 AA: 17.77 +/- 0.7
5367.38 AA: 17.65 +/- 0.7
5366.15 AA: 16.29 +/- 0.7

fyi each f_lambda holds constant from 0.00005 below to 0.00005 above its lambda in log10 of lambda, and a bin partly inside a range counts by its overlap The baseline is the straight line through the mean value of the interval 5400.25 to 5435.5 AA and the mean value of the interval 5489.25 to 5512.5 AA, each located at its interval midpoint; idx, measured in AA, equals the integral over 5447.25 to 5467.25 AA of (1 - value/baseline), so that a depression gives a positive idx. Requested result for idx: 4.6 AA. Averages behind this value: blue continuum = 17.9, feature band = 12.1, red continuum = 13.1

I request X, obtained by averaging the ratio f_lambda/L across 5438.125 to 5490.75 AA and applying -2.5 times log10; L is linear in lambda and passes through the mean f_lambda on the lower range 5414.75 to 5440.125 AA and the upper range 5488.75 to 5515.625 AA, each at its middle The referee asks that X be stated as 0.08 mag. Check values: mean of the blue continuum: 18.4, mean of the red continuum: 12.9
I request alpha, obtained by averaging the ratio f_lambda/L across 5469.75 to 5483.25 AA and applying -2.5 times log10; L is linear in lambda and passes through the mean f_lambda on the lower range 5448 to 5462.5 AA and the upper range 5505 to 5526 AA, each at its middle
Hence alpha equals -0.21 mag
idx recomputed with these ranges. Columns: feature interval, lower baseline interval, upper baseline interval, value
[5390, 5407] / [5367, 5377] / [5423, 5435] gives -0.6 AA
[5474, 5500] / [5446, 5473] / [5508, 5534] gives -4.6 AA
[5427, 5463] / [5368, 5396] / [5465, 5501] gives -0.3 AA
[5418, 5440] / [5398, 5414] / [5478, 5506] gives -2.6 AA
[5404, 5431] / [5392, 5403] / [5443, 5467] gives -3.0 AA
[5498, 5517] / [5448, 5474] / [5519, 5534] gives 1.2 AA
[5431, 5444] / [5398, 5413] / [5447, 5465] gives -4.3 AA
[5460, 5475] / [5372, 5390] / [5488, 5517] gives 0.7 AA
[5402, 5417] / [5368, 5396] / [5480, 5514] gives -0.8 AA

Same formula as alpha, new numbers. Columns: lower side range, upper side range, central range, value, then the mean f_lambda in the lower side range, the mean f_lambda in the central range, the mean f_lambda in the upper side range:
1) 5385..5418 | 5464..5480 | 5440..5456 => -0.01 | 17.7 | 15.5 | 14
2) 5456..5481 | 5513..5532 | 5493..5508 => -0.02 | 13.4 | 12.8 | 12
